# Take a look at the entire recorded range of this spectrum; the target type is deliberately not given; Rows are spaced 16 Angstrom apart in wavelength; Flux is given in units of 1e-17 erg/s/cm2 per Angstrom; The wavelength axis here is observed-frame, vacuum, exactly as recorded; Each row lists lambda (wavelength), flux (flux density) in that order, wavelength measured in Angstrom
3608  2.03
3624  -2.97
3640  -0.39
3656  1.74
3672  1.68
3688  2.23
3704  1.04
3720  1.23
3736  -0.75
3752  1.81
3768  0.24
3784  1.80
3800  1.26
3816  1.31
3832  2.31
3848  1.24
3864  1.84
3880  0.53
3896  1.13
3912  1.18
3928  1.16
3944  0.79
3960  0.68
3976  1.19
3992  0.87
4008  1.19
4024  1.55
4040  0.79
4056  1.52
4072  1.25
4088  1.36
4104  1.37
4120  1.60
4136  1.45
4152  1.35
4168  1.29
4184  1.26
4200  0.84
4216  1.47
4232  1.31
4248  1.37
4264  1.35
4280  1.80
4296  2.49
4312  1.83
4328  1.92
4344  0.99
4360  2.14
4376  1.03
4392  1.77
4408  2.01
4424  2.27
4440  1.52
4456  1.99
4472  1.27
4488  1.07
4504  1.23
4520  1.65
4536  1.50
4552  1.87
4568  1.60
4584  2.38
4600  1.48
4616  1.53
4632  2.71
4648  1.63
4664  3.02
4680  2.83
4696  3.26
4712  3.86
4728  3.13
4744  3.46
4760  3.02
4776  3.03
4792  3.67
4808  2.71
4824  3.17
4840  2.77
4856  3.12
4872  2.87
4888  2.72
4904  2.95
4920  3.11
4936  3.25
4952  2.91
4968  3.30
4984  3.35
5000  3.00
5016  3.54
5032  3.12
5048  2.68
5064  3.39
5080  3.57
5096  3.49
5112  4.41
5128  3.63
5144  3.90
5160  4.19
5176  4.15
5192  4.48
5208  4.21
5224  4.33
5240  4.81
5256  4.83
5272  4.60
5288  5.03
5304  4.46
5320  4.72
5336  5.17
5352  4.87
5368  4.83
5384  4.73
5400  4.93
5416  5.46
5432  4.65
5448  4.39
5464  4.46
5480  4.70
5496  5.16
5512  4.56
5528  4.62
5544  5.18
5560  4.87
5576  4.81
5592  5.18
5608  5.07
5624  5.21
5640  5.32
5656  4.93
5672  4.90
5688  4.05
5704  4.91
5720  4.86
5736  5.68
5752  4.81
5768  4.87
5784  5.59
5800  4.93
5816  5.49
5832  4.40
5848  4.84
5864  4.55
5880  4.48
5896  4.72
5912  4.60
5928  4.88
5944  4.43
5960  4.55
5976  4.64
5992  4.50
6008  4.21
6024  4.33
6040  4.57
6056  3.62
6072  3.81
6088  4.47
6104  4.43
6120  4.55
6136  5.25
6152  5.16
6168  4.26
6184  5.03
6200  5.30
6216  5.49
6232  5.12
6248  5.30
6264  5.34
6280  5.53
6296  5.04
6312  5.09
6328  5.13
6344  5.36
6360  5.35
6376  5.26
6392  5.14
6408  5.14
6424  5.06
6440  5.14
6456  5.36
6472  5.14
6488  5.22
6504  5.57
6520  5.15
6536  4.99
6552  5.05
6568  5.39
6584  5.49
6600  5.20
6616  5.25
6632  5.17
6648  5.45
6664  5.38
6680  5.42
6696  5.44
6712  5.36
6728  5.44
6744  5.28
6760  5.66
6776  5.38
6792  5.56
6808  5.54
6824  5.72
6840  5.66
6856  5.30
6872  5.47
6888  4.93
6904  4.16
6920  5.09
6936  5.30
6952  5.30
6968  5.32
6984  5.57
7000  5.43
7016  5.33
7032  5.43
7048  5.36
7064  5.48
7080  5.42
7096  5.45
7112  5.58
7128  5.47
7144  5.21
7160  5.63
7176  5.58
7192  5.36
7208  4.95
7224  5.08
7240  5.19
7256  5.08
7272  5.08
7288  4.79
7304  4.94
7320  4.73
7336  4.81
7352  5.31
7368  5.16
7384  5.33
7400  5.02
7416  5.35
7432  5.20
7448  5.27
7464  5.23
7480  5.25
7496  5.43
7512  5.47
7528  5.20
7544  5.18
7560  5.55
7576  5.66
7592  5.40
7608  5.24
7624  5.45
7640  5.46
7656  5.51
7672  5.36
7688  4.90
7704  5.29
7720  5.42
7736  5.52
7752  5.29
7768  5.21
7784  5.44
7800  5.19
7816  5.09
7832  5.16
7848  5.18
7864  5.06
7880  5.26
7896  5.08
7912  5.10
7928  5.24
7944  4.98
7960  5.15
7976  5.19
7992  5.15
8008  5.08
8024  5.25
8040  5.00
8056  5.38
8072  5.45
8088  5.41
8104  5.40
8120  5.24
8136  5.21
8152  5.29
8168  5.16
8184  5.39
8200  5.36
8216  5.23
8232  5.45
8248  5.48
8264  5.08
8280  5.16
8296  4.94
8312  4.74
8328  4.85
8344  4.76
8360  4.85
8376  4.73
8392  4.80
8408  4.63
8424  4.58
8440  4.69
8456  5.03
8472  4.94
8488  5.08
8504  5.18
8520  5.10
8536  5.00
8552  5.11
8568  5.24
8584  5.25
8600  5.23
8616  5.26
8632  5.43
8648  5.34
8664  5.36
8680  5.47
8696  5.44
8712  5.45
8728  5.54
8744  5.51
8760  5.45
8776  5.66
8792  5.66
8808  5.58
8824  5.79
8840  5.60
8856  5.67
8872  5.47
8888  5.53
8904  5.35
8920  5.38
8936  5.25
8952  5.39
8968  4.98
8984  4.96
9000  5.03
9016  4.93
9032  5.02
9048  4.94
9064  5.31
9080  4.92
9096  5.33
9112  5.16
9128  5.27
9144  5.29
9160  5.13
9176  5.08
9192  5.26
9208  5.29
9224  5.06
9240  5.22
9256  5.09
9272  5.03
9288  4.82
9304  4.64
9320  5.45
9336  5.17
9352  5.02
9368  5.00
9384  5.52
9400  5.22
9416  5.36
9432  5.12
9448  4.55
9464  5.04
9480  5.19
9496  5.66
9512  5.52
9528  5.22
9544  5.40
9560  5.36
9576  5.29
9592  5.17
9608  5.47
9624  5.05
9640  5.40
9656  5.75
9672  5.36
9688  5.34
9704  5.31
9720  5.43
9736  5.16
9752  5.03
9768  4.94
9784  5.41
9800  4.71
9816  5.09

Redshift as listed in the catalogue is 0.171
